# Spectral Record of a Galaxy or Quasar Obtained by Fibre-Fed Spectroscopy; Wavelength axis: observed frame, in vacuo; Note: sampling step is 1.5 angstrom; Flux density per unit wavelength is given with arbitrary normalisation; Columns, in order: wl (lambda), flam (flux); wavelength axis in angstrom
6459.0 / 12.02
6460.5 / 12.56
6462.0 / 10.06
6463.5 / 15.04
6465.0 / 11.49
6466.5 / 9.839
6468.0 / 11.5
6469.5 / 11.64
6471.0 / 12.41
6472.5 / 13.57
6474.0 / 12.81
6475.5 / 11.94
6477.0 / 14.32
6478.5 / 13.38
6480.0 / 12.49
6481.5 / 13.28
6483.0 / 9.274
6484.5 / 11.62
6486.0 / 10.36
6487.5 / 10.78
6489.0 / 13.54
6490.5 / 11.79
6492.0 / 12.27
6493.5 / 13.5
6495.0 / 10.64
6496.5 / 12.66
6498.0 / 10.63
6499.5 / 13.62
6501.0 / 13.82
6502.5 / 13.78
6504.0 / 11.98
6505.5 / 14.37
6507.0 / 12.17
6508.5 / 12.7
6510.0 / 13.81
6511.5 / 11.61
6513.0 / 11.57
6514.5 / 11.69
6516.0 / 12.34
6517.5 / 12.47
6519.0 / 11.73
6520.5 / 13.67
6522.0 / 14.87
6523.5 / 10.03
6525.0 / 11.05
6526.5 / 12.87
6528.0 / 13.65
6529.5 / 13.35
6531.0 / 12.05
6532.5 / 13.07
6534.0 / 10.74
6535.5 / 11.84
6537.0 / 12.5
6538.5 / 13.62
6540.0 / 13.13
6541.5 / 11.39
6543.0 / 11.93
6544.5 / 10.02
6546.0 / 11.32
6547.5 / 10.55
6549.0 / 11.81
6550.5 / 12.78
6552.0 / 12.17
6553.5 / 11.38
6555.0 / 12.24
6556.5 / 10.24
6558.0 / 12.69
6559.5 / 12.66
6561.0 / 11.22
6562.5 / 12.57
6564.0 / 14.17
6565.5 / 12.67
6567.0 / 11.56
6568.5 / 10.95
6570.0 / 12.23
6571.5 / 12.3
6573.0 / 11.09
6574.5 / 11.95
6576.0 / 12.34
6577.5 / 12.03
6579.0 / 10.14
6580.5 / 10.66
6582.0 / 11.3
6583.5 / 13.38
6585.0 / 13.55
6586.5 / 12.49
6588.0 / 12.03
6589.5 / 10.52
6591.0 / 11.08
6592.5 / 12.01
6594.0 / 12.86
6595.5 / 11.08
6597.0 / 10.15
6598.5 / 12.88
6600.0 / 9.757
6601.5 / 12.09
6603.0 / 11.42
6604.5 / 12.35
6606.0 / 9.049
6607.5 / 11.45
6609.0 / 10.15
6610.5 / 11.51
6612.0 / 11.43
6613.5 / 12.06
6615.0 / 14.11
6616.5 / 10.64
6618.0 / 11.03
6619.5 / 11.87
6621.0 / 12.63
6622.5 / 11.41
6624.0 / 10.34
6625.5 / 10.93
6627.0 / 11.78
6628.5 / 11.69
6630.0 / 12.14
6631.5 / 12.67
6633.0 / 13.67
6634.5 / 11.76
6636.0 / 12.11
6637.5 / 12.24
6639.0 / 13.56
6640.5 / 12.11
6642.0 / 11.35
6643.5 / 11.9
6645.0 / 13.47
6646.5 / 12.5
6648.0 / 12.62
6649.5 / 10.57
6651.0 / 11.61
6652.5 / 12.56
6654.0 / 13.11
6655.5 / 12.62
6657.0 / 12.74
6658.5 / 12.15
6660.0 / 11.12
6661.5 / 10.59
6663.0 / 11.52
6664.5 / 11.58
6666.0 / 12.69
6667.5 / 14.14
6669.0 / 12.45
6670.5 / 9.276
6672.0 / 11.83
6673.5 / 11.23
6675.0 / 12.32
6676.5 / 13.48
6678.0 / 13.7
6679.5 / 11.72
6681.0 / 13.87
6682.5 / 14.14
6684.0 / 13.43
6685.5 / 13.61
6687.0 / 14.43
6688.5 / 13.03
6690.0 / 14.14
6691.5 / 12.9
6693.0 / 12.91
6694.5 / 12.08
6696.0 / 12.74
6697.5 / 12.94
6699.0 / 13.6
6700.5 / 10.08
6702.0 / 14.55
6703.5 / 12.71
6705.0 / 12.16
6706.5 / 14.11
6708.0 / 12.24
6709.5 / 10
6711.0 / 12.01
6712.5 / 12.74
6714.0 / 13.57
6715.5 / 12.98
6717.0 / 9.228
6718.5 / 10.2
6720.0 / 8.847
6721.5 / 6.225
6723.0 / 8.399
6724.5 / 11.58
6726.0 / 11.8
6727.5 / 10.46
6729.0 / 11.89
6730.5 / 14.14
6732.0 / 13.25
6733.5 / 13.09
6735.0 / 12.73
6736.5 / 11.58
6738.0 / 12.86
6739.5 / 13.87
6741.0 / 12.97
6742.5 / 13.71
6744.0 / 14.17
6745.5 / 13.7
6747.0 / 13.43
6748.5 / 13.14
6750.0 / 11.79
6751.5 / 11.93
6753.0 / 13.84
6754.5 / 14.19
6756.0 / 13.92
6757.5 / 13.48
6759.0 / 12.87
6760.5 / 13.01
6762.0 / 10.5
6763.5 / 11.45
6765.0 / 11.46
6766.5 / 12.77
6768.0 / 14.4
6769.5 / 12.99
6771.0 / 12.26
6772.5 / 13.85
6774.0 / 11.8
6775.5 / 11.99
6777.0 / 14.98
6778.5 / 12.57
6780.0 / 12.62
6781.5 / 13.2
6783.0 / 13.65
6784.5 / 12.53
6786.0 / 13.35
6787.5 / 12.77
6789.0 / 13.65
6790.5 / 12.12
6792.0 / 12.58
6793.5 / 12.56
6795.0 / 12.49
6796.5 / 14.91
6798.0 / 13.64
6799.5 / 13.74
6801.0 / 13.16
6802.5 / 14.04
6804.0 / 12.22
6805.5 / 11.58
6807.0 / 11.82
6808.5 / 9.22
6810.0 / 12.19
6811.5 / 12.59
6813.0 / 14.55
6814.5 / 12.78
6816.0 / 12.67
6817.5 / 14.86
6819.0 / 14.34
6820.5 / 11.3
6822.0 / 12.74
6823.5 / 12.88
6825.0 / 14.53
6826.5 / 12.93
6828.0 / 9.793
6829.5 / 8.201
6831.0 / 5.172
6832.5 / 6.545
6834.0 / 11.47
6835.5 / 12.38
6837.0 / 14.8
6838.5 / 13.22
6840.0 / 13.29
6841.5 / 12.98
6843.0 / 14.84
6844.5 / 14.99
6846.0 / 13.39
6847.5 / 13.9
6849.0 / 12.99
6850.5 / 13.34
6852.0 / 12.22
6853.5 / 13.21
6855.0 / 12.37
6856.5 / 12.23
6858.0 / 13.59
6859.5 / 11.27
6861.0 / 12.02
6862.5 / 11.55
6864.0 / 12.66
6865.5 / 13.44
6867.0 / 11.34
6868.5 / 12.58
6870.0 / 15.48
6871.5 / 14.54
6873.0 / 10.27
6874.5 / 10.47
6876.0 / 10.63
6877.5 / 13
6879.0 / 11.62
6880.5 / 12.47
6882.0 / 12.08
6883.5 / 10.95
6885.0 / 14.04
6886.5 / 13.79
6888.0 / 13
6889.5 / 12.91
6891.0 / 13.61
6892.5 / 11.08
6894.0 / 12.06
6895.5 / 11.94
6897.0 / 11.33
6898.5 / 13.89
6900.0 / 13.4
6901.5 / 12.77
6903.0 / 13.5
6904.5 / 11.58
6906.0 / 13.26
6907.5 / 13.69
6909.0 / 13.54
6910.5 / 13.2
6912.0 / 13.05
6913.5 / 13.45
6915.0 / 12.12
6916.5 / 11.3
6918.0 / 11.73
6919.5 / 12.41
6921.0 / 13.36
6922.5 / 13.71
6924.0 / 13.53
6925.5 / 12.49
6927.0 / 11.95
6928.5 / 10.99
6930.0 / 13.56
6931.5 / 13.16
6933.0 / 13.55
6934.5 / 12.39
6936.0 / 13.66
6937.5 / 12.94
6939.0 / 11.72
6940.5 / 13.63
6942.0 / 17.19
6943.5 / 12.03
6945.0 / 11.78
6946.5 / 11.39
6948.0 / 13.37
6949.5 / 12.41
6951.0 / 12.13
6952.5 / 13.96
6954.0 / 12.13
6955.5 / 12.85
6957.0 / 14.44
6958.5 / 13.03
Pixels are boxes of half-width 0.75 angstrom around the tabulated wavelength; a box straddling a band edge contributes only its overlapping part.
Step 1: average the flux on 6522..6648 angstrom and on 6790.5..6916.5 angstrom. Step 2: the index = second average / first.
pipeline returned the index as 1.1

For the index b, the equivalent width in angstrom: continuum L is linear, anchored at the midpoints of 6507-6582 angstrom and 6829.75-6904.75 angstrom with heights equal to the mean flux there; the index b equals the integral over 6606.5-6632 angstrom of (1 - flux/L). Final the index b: 1.14 angstrom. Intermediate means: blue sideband 12.1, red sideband 12.4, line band 11.6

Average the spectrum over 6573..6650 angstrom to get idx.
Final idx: 11.8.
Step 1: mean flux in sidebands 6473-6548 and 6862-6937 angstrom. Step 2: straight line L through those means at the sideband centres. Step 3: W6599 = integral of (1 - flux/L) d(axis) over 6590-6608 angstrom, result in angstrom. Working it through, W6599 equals 1.5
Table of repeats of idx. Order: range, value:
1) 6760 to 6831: 12.6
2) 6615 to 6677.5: 12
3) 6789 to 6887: 12.5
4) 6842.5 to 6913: 12.7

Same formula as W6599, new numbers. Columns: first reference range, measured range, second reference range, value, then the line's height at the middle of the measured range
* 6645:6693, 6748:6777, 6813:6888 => -0.7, 12.5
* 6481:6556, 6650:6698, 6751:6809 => 0.0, 12.6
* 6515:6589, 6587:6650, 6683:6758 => 2.6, 12.2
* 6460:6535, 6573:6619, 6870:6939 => 3.1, 12.4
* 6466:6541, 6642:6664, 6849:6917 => 0.7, 12.5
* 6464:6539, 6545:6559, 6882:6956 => 0.8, 12.4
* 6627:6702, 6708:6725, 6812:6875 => 2.6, 12.5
